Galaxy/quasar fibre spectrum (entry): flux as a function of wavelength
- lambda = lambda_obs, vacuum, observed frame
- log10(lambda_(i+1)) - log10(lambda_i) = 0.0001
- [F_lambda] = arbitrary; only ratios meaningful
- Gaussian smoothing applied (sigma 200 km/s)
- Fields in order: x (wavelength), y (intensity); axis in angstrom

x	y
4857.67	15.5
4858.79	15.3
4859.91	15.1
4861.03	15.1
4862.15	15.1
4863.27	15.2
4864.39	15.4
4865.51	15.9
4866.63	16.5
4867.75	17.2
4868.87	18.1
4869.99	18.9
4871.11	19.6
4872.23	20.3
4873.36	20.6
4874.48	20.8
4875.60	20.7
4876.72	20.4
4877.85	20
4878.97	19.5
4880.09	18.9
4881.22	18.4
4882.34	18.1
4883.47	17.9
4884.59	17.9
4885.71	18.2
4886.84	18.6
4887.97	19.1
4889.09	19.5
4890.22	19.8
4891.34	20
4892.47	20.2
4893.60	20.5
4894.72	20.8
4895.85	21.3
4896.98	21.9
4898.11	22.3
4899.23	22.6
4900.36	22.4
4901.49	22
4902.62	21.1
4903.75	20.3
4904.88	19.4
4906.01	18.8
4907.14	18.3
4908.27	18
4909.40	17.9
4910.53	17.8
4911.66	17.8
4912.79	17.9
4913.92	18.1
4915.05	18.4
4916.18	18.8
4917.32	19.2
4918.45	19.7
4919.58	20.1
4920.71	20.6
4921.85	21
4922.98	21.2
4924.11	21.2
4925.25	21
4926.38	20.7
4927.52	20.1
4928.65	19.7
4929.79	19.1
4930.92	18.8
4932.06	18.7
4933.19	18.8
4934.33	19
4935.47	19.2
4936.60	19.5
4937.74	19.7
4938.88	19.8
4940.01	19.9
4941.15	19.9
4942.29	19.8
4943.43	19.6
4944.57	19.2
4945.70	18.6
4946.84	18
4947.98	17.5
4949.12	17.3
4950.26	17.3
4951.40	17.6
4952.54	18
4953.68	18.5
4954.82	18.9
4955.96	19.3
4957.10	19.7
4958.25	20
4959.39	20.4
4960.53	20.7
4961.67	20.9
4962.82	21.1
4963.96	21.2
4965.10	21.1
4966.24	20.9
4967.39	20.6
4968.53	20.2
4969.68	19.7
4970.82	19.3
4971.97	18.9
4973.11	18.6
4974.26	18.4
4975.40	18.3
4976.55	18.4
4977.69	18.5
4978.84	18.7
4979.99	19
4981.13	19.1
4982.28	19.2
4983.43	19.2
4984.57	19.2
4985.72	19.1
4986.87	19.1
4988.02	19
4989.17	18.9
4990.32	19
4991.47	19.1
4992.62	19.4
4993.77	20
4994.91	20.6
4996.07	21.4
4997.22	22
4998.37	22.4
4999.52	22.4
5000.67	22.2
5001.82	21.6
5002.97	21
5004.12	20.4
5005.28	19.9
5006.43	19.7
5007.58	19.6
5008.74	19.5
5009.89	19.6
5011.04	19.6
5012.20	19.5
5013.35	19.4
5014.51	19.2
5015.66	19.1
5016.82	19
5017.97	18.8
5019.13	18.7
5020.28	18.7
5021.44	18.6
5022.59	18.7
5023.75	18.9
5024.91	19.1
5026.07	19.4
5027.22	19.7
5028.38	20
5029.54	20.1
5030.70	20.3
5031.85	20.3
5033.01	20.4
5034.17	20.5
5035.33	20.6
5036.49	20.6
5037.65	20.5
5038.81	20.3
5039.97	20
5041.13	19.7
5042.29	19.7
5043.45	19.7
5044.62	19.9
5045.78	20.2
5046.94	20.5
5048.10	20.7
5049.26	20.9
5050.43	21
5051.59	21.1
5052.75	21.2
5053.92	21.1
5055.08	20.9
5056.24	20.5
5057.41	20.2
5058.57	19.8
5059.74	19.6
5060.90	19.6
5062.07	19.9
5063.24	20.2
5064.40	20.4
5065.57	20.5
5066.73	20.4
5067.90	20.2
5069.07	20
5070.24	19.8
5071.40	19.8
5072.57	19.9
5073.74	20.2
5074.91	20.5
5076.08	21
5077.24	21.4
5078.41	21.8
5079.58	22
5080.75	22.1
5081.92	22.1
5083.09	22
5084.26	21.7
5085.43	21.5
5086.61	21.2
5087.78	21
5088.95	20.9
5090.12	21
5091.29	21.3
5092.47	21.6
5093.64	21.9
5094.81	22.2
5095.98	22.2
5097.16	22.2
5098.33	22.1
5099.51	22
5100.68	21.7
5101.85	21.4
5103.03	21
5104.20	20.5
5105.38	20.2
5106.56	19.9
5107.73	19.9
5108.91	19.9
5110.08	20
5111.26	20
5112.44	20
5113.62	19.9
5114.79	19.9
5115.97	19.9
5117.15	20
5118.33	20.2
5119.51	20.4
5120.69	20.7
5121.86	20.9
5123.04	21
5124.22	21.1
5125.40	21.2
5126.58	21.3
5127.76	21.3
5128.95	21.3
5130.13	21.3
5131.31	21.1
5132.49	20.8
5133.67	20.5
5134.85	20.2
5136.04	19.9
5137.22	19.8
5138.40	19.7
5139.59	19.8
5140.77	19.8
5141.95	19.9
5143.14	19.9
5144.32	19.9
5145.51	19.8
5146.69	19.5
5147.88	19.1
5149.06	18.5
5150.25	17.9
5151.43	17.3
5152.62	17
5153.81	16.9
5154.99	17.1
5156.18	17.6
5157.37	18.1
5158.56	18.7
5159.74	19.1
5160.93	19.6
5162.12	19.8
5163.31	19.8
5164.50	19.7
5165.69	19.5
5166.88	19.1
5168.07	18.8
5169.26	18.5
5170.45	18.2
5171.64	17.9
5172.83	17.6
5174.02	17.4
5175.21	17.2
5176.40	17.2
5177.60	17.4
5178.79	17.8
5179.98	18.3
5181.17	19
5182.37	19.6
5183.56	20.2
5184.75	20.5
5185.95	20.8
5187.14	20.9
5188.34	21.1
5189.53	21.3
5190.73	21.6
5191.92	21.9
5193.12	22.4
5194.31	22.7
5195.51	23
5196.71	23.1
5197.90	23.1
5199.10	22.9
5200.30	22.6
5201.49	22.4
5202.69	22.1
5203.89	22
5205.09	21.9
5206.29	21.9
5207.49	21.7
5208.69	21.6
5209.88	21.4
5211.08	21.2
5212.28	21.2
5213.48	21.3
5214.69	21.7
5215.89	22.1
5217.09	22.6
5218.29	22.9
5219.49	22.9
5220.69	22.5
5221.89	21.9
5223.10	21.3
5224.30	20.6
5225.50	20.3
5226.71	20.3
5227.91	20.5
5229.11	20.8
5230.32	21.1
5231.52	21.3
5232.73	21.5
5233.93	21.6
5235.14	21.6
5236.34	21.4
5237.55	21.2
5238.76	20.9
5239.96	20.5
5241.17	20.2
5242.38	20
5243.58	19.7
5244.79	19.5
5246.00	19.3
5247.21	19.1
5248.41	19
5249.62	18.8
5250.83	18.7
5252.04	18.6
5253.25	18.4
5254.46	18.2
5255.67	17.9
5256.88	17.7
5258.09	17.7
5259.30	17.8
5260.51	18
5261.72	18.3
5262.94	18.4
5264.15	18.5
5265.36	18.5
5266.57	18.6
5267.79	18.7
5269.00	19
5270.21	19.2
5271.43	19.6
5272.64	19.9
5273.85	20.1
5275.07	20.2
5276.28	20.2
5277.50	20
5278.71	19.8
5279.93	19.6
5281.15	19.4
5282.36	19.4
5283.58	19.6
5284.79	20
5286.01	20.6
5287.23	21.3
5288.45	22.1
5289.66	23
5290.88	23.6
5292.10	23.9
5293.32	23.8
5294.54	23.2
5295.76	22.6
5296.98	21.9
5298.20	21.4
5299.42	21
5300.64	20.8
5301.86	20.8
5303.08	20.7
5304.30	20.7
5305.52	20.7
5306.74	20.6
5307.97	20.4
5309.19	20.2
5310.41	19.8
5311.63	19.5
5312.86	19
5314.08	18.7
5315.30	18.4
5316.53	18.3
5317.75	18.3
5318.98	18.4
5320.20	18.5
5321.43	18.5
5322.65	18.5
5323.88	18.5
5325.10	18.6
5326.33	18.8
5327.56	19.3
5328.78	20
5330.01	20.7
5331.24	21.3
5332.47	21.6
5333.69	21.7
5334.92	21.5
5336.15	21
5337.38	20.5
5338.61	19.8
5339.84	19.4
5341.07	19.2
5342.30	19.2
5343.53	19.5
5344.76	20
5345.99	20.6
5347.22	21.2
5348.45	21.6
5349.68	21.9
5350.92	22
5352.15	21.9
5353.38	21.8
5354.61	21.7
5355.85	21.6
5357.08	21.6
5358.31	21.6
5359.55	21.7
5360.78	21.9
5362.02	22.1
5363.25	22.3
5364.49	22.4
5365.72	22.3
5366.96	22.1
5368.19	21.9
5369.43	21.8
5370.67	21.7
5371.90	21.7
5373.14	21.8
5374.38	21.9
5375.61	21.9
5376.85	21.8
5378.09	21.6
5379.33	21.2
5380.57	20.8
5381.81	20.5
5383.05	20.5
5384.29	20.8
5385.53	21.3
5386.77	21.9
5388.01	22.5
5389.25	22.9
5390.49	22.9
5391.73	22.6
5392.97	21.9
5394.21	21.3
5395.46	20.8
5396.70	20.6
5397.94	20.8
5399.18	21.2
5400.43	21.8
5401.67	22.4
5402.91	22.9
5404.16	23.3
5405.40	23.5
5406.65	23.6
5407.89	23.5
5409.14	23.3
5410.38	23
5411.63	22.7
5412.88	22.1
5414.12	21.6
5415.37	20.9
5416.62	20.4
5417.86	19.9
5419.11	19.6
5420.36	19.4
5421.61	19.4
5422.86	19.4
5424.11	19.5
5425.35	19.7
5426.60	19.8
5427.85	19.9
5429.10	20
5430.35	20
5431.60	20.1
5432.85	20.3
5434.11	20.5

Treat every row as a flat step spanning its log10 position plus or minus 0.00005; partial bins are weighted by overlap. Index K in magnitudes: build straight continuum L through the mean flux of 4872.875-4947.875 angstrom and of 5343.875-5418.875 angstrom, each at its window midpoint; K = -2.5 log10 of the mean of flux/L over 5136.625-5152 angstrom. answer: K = 0.08 mag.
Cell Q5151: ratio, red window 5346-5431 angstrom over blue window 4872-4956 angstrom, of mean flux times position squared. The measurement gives 1.33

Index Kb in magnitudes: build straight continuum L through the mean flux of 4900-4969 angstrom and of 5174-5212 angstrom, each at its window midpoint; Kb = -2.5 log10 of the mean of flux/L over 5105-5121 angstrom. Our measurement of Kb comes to 0.02 mag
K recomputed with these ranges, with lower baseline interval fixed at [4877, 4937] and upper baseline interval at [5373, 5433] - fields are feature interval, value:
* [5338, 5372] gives -0.01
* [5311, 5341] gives 0.08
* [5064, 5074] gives 0.00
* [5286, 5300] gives -0.07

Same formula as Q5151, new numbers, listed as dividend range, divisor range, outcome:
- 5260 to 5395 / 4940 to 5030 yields 1.21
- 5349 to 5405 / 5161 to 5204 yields 1.16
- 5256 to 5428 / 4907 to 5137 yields 1.17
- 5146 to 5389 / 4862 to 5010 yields 1.19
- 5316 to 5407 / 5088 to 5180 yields 1.16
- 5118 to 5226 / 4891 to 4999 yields 1.13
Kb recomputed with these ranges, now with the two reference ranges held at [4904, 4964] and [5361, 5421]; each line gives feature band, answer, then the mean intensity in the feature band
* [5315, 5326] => 0.161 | 18.4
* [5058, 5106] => -0.048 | 21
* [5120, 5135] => -0.035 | 21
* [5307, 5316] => 0.101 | 19.5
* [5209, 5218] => -0.045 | 21.7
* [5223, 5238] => -0.007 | 21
